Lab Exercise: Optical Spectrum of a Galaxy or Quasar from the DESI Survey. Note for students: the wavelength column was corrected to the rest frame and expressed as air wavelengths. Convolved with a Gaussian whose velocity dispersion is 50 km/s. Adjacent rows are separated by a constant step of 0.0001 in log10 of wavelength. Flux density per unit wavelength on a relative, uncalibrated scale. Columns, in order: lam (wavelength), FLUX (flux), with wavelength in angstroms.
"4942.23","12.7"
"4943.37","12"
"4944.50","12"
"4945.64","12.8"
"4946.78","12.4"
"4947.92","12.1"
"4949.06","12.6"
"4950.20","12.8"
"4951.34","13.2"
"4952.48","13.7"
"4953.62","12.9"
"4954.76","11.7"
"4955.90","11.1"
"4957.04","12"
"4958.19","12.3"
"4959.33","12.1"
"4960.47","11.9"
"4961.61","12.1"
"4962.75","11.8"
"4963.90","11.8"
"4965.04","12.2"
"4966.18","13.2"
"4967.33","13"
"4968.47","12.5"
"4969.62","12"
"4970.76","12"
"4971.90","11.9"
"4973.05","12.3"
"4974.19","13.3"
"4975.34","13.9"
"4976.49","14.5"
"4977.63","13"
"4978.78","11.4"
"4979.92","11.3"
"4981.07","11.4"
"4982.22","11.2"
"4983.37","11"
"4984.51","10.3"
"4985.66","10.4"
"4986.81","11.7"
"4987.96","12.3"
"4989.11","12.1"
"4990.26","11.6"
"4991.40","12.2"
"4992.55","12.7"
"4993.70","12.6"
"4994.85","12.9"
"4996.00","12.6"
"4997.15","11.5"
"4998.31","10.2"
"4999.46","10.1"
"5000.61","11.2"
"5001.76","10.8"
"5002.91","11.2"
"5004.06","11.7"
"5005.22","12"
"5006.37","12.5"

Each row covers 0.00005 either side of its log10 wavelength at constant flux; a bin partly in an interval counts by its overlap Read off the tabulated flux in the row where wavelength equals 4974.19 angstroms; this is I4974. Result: 13.3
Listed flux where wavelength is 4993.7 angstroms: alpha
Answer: 12.6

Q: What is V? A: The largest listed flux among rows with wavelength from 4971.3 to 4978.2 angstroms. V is 14.5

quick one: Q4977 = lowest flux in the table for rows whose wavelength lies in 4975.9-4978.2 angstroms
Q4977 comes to 13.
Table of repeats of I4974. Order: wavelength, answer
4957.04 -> 12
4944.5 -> 12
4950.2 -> 12.8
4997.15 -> 11.5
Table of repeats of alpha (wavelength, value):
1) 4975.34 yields 13.9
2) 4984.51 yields 10.3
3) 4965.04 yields 12.2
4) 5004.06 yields 11.7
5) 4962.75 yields 11.8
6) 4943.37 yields 12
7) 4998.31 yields 10.2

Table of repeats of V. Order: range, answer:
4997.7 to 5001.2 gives 11.2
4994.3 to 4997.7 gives 12.9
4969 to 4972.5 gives 12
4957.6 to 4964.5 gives 12.3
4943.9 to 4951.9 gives 13.2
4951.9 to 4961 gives 13.7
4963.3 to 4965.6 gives 12.2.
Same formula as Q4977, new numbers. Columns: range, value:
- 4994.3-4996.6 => 12.6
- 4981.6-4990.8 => 10.3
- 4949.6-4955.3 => 11.7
